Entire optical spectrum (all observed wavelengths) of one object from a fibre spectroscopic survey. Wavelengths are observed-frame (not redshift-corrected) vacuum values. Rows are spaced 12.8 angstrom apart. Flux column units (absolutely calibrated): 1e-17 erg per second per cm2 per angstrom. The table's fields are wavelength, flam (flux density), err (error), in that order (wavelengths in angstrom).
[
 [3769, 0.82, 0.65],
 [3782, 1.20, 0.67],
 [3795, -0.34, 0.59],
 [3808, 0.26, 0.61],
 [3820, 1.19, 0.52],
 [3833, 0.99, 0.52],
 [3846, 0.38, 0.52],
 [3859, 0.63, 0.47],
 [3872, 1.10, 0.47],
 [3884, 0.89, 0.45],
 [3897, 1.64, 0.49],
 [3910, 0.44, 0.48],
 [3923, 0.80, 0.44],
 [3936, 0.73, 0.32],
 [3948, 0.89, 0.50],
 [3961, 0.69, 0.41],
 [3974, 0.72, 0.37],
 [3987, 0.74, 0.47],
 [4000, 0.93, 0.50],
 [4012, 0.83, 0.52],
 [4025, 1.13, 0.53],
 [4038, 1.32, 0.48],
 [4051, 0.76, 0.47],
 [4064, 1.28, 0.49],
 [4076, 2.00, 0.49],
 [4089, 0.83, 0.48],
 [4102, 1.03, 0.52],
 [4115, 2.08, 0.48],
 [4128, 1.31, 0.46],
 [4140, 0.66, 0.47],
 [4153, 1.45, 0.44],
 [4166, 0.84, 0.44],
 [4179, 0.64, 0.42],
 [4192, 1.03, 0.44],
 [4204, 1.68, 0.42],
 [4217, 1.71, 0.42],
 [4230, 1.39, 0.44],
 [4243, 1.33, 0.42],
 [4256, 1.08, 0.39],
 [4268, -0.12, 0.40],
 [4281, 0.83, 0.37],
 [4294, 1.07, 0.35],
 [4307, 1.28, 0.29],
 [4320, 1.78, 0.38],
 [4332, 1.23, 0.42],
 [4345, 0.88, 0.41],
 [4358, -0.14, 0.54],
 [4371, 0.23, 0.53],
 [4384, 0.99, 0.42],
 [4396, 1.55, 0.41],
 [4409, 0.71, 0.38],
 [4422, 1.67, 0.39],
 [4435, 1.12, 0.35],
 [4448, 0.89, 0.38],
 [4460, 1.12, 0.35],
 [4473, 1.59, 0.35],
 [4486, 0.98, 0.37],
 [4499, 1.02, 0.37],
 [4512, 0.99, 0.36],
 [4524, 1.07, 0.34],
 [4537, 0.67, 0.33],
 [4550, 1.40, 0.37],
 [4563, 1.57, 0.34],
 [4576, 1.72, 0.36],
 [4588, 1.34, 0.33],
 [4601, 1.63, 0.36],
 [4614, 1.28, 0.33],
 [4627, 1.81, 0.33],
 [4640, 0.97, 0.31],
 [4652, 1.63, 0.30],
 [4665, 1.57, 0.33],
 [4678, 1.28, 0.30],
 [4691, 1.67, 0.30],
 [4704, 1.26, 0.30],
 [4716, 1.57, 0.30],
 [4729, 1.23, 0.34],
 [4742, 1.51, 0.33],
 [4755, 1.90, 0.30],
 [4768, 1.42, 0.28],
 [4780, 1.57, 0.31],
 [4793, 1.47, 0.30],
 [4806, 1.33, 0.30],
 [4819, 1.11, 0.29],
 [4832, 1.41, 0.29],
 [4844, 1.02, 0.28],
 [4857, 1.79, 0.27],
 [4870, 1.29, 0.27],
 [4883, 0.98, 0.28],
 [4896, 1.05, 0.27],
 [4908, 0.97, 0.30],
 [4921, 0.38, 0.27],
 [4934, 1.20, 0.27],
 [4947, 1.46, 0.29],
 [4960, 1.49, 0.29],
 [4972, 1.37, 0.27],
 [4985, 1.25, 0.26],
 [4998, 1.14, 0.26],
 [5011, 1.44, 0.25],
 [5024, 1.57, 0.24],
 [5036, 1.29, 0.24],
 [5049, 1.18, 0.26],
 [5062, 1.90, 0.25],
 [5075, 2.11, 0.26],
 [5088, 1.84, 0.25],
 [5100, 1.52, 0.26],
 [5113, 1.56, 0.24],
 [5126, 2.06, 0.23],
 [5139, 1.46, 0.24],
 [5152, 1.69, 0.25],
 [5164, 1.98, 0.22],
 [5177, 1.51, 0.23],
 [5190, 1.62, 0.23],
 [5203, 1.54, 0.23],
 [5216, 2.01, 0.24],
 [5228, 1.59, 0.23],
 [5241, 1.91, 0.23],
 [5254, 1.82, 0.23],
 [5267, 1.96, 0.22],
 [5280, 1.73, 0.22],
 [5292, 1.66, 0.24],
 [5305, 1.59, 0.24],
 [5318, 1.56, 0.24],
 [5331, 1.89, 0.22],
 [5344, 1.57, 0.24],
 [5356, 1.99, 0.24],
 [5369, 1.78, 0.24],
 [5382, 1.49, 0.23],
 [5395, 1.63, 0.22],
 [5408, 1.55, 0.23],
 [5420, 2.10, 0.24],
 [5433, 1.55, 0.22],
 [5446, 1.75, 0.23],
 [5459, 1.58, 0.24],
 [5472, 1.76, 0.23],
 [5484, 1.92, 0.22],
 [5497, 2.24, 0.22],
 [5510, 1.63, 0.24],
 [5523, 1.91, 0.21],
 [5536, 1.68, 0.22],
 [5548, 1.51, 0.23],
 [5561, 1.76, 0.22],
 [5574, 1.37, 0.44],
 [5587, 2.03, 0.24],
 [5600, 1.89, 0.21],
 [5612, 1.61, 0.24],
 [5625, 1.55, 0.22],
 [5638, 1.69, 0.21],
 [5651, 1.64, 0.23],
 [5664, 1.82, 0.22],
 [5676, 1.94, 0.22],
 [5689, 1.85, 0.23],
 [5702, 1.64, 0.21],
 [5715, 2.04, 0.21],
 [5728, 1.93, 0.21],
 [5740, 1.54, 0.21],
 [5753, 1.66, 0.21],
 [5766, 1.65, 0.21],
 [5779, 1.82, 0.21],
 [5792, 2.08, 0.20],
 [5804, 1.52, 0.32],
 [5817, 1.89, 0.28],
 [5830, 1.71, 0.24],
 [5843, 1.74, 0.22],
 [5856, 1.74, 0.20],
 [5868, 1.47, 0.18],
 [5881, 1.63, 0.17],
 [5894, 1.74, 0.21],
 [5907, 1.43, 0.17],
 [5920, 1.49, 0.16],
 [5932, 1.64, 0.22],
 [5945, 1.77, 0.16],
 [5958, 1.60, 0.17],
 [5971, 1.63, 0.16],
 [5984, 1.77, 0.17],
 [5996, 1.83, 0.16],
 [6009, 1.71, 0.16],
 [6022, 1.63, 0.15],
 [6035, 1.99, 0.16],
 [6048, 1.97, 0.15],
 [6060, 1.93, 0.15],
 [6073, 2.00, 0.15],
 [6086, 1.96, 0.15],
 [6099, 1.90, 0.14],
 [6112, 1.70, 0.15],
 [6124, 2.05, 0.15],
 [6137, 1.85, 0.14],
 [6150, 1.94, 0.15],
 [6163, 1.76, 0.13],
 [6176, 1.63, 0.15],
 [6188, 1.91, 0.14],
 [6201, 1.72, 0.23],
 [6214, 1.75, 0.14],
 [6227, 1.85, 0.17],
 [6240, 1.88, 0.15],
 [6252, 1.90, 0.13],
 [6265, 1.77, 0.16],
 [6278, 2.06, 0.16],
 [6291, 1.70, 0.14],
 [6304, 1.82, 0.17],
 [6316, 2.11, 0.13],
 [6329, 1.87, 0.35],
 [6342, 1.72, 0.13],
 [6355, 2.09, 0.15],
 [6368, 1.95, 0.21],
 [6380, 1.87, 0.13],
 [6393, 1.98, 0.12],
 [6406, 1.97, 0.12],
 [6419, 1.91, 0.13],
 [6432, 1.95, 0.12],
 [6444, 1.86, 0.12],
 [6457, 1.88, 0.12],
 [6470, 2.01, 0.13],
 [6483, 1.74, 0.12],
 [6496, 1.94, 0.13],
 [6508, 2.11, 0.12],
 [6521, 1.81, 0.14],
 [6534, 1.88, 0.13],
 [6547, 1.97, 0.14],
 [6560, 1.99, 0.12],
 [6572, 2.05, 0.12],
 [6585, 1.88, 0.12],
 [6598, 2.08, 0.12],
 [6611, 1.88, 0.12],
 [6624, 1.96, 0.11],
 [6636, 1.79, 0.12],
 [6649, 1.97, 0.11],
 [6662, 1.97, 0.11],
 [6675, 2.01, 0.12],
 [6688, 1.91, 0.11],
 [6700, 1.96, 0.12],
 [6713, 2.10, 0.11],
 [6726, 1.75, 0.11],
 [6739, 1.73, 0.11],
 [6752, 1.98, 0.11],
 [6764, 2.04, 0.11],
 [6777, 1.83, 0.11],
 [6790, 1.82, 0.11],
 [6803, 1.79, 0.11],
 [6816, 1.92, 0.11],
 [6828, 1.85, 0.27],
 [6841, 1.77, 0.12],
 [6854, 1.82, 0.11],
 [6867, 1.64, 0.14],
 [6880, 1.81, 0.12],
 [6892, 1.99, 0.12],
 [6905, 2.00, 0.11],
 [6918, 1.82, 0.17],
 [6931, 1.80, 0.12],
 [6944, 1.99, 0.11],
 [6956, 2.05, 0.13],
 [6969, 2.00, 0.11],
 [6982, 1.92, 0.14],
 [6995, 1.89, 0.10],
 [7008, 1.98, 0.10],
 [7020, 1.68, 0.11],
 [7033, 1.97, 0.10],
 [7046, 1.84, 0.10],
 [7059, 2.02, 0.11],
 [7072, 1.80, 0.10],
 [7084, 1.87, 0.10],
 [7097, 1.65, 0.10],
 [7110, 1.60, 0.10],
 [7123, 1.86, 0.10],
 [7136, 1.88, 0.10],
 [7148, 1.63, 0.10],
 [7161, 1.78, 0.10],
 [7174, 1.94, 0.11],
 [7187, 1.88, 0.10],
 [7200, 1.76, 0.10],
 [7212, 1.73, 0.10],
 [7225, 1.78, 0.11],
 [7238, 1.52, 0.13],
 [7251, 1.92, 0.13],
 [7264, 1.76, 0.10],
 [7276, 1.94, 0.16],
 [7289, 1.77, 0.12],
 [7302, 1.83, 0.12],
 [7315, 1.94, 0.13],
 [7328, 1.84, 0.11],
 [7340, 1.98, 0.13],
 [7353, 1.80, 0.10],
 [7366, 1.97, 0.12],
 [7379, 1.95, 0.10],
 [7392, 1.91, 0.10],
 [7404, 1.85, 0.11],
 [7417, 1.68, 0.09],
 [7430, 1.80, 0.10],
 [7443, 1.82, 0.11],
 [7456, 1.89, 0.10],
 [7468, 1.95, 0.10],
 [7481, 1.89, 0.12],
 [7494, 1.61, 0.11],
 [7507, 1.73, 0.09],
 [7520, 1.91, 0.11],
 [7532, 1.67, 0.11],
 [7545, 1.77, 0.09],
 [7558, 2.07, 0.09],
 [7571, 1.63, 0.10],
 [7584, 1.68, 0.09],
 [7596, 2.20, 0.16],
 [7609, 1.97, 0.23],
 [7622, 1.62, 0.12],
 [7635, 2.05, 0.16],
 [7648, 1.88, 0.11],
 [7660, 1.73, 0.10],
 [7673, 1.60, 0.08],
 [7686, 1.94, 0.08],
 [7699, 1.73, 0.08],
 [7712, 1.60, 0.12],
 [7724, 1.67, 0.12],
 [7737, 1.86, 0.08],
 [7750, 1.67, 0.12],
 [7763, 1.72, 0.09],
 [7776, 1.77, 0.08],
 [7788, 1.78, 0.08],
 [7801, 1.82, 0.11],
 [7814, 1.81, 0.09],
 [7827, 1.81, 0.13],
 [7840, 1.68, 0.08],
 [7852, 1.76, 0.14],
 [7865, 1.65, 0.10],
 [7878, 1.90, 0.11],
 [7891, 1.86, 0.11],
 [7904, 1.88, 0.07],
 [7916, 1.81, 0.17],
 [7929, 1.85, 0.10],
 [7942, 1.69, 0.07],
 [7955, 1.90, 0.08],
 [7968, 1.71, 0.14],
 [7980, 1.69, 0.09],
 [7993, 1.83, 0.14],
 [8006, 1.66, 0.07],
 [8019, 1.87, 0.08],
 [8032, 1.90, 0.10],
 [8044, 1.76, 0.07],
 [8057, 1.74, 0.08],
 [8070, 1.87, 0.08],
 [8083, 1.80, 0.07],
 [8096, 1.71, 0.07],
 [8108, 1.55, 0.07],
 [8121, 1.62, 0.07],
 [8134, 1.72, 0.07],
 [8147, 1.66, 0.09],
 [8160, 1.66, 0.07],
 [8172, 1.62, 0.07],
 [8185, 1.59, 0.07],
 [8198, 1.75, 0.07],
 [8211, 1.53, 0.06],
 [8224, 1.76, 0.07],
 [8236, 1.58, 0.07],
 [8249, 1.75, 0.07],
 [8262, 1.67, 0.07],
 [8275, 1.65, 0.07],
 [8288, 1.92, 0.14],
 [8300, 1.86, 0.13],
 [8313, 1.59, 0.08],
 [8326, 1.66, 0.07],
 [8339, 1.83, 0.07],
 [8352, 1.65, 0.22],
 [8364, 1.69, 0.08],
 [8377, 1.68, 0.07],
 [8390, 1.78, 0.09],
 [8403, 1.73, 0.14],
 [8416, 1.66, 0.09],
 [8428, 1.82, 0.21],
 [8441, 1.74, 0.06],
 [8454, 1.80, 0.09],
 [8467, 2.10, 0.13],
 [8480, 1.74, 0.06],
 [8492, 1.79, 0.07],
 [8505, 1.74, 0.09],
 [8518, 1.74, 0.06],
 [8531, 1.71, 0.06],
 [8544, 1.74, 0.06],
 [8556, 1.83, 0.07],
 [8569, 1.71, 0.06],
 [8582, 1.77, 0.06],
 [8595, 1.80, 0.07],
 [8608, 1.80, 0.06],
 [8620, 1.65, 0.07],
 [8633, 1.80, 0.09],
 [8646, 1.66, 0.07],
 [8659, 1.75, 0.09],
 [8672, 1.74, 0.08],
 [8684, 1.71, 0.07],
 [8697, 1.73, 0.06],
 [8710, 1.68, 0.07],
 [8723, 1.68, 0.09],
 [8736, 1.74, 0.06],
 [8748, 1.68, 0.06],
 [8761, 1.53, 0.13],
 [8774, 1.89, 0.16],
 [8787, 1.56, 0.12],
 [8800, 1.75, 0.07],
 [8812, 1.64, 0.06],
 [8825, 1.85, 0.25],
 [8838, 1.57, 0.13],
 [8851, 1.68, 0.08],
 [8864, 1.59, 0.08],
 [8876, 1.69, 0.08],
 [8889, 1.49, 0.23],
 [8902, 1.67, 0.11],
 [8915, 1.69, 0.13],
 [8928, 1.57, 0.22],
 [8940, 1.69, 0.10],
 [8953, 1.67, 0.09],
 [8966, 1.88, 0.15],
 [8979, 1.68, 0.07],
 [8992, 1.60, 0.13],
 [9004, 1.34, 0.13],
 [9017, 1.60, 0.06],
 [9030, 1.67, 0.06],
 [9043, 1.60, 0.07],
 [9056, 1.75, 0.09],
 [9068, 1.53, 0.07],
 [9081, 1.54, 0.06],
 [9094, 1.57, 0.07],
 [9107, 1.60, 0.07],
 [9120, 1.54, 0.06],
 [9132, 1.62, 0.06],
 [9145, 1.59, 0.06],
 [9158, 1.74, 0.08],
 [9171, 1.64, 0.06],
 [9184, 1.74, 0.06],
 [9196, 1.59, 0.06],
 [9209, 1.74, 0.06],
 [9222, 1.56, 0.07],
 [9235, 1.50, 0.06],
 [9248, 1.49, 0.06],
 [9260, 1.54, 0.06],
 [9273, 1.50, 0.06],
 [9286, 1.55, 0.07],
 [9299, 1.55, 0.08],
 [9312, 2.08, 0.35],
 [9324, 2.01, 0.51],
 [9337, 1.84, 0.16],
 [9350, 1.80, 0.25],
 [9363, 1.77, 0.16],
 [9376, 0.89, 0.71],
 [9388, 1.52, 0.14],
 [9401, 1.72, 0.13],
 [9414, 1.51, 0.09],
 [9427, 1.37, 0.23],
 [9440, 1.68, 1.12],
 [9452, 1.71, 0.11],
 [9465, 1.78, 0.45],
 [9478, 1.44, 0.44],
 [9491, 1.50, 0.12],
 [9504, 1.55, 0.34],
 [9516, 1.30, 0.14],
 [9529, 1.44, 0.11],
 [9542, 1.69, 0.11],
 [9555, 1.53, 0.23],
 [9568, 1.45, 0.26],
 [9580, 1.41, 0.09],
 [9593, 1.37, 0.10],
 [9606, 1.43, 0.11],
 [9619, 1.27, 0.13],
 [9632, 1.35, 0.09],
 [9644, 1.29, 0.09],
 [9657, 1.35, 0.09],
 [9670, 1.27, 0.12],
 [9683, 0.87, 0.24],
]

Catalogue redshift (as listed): 0.14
